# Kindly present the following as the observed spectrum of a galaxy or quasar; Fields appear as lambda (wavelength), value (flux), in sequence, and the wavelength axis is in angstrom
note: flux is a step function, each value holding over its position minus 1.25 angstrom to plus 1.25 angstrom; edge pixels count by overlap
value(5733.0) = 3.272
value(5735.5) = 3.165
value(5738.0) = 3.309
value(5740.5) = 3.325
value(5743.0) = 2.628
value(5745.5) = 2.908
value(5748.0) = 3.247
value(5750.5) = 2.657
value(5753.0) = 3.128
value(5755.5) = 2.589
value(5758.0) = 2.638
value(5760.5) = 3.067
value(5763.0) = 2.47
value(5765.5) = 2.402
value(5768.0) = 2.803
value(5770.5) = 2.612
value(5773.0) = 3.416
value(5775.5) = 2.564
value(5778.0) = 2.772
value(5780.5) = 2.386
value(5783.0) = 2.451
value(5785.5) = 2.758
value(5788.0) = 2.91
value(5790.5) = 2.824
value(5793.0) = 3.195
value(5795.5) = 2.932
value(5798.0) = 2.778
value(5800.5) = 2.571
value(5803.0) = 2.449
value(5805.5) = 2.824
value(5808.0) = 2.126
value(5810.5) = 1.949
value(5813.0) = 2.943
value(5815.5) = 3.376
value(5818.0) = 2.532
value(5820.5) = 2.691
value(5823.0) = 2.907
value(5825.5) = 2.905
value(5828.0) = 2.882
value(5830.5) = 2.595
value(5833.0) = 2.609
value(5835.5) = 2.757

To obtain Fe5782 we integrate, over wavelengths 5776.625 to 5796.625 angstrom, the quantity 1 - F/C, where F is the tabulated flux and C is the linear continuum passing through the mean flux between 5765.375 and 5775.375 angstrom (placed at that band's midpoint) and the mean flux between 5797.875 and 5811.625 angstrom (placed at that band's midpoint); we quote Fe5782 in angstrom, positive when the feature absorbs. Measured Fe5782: -1.1 angstrom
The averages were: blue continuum 2.83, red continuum 2.43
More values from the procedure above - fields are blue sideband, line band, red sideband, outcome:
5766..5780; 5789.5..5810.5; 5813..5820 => 1.49 angstrom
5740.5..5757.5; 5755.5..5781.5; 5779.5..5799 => 1.15 angstrom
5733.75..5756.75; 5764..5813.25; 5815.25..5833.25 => 3.58 angstrom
